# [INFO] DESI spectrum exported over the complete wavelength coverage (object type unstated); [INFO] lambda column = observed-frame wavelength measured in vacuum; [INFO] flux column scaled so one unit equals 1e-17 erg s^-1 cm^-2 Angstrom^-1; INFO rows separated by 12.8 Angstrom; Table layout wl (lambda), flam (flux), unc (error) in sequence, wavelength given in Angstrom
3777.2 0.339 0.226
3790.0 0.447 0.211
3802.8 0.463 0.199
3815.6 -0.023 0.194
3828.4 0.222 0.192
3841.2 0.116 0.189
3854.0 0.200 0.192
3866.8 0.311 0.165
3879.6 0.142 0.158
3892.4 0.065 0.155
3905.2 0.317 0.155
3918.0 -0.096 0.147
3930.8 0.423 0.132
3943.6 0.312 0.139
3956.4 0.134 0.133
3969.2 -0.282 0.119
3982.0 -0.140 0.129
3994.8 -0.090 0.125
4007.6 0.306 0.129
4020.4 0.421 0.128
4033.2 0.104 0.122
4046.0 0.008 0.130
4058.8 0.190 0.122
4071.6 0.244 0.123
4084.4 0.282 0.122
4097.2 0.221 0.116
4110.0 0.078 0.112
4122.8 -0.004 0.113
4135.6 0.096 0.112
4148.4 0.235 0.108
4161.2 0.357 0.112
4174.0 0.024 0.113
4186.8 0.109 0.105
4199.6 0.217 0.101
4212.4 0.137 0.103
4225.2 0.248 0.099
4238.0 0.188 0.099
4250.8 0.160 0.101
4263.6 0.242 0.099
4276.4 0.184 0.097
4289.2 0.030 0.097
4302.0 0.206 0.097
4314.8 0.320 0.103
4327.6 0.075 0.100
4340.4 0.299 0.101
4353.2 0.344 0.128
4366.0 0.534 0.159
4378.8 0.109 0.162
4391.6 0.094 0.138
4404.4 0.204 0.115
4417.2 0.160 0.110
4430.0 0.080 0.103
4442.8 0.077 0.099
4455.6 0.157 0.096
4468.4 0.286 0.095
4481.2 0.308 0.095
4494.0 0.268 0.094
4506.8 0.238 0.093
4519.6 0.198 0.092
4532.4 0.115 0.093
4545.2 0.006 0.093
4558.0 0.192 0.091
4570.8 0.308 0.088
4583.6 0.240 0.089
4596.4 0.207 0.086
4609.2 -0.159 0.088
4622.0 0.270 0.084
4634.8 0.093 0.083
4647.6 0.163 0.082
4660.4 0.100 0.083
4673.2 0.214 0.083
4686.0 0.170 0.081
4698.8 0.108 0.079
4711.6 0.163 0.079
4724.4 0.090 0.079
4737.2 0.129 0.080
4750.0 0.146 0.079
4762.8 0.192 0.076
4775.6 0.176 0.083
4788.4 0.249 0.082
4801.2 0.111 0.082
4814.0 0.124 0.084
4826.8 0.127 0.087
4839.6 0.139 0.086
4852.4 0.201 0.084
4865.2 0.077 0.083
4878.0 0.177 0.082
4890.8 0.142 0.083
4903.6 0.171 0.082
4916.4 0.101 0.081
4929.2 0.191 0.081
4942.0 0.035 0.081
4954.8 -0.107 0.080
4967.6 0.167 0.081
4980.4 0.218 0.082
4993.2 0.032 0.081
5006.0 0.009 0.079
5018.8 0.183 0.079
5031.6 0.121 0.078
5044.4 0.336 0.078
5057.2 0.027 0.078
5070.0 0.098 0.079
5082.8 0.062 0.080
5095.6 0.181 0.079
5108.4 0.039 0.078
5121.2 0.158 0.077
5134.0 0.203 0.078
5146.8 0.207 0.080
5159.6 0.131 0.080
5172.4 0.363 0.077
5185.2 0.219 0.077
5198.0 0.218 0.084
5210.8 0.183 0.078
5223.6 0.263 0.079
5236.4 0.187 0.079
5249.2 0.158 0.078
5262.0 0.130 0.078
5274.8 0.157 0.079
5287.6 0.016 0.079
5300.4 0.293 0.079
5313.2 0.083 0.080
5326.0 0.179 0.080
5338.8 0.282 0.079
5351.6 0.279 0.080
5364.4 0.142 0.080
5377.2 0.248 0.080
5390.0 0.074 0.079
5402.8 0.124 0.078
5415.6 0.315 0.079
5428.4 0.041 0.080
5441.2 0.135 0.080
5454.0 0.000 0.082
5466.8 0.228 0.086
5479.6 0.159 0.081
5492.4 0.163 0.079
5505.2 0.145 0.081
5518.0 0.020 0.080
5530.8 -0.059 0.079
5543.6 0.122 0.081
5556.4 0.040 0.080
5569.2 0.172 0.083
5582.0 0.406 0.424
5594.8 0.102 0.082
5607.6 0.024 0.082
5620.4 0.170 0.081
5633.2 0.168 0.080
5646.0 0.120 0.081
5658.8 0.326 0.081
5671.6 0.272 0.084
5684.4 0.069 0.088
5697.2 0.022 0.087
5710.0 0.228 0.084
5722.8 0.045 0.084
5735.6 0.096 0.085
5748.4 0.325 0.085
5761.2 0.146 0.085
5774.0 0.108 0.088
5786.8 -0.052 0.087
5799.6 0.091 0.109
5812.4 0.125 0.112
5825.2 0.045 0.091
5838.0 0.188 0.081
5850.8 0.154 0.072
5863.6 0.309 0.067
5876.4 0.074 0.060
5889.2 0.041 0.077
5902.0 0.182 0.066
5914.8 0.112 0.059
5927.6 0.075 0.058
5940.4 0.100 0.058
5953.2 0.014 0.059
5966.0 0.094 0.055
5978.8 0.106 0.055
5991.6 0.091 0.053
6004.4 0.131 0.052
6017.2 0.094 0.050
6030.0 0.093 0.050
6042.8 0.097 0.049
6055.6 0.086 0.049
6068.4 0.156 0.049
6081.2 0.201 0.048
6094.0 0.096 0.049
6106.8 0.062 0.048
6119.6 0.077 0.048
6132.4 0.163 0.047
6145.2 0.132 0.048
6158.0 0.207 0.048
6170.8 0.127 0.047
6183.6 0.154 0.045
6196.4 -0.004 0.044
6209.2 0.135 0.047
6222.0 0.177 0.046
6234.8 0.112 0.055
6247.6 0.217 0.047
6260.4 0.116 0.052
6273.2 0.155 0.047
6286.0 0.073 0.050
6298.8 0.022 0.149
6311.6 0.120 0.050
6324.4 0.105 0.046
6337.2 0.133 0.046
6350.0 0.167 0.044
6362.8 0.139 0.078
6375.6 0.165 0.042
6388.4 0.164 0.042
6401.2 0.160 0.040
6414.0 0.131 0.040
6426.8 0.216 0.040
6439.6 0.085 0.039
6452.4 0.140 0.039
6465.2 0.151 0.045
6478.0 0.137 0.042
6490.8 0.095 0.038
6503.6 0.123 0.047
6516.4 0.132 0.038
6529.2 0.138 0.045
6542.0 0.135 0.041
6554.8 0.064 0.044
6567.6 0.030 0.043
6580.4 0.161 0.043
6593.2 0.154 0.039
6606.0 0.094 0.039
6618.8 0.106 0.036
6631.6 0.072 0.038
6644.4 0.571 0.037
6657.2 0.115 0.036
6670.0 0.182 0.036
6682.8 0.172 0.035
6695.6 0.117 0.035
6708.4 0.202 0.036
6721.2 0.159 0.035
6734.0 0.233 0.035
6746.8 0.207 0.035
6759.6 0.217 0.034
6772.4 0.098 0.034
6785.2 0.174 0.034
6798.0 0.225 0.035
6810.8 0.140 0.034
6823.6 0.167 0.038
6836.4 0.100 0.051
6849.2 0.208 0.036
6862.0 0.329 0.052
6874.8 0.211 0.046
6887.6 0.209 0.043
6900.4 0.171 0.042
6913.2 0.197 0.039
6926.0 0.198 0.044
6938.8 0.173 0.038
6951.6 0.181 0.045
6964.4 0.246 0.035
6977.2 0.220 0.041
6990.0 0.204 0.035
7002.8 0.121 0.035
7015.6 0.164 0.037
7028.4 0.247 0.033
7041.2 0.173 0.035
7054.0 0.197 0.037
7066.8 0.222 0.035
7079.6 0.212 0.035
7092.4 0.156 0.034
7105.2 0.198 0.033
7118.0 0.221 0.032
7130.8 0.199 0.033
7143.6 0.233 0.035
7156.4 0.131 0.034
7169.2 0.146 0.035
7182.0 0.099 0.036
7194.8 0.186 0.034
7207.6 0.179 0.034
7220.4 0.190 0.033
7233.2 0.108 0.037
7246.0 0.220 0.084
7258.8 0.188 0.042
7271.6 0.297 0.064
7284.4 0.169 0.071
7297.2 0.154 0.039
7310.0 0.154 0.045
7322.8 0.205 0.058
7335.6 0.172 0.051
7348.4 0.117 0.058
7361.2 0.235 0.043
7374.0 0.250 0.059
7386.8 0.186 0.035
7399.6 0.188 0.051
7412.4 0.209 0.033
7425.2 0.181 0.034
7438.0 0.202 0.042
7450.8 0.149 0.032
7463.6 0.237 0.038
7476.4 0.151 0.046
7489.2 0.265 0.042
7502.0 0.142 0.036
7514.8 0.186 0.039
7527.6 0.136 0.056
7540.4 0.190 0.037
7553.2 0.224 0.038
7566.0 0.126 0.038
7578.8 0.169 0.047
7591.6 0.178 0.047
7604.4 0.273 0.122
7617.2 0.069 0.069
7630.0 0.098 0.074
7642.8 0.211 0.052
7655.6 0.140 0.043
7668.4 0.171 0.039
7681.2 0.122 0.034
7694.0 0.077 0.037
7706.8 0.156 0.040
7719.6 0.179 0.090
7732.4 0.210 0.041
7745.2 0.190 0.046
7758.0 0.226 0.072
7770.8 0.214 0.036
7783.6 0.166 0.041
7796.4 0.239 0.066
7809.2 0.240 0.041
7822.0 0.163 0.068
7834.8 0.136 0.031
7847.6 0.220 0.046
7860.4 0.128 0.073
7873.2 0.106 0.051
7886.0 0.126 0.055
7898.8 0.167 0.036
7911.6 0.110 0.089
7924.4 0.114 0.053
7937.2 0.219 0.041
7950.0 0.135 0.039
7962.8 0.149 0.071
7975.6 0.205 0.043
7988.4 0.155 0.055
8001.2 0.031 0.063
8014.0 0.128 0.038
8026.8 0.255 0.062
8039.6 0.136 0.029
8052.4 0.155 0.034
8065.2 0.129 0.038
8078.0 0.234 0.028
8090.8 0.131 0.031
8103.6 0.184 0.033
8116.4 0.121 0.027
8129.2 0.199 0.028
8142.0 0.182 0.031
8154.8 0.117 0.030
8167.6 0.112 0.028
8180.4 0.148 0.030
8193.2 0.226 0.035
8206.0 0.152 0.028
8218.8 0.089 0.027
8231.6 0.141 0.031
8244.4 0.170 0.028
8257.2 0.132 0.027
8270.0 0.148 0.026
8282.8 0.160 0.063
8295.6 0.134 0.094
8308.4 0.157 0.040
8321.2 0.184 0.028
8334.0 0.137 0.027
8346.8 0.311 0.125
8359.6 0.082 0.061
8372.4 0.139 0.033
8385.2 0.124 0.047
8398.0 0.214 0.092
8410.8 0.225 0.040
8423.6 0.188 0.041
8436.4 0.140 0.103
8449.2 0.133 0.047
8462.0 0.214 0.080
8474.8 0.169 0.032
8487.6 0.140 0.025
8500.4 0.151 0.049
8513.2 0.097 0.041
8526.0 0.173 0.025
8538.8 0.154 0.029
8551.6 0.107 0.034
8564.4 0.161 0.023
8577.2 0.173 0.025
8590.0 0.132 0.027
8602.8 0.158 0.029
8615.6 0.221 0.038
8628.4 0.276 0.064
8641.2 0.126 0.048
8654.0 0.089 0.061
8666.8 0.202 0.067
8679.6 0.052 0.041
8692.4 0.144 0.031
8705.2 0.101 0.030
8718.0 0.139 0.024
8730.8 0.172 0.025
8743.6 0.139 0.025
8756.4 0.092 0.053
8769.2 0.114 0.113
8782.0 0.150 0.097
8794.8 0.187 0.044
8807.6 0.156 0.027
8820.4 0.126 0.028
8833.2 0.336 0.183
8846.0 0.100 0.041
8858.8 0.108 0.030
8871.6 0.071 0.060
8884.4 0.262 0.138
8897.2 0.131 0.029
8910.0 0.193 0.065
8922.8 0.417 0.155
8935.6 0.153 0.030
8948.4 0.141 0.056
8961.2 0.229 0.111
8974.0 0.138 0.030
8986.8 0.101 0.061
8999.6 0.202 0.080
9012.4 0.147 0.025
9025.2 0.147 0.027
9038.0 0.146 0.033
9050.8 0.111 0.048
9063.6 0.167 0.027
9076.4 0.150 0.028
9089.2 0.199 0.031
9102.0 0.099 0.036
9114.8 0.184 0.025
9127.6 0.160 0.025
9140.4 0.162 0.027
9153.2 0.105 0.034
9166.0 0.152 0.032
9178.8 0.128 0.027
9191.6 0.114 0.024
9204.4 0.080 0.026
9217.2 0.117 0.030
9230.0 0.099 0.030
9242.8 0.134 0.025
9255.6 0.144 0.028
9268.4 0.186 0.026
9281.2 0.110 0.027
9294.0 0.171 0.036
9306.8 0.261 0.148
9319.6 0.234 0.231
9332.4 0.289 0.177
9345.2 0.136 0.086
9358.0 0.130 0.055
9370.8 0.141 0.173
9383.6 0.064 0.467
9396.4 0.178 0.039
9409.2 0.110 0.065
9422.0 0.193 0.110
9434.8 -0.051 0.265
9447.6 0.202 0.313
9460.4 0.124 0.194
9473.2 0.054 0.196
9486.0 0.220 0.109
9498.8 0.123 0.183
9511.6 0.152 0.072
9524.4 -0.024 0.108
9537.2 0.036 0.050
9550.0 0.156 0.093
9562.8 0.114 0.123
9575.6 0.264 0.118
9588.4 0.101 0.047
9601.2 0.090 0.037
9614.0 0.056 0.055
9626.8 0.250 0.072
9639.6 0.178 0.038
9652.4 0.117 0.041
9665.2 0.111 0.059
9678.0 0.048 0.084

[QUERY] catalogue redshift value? 0.782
